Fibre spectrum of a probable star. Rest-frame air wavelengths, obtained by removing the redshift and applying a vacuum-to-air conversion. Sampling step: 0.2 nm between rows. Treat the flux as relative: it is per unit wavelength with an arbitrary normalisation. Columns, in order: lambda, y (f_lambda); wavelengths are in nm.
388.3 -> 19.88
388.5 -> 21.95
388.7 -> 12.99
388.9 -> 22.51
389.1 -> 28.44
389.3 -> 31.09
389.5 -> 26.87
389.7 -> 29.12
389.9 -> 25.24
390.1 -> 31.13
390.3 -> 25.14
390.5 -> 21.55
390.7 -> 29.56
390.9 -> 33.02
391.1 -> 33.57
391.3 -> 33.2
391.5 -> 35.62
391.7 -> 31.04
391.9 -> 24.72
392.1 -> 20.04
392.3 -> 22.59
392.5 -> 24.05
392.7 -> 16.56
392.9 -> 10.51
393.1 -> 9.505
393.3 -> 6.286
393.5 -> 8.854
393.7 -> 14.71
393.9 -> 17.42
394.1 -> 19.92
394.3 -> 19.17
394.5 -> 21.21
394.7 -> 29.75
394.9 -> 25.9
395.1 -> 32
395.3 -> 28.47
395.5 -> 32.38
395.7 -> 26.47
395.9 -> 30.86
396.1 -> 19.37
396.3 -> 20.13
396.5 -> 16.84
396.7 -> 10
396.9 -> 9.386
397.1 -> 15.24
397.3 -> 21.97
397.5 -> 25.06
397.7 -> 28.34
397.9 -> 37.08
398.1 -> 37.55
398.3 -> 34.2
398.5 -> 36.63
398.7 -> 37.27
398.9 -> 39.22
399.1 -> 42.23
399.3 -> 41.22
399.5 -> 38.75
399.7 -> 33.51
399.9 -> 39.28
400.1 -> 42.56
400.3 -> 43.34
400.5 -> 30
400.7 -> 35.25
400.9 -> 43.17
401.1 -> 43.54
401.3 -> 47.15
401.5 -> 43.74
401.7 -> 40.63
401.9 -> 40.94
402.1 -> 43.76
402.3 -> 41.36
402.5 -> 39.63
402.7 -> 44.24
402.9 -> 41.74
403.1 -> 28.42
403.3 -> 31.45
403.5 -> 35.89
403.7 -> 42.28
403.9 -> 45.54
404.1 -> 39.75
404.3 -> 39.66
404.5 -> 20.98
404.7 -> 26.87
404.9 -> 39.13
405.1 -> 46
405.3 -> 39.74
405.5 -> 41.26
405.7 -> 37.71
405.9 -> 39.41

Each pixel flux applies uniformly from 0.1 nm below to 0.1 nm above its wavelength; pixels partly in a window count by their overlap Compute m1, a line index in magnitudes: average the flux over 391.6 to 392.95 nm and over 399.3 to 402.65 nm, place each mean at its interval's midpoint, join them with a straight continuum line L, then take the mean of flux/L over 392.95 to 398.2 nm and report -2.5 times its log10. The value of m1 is 0.33 mag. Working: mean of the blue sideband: 21.8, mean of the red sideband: 40.5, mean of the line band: 21.6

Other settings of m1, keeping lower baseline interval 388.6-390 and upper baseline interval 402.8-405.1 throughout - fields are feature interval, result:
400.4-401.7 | -0.19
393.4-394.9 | 0.44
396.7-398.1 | 0.34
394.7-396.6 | 0.15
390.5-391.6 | -0.20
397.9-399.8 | -0.17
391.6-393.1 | 0.31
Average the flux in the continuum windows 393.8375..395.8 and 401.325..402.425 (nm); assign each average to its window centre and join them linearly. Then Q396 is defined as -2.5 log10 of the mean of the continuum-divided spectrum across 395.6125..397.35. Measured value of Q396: 0.47 mag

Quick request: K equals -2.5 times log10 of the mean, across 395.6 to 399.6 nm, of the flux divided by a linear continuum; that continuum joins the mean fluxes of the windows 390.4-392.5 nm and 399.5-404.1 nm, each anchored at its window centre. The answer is 0.24 mag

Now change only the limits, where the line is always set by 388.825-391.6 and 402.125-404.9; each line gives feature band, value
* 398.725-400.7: -0.12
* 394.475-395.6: 0.11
